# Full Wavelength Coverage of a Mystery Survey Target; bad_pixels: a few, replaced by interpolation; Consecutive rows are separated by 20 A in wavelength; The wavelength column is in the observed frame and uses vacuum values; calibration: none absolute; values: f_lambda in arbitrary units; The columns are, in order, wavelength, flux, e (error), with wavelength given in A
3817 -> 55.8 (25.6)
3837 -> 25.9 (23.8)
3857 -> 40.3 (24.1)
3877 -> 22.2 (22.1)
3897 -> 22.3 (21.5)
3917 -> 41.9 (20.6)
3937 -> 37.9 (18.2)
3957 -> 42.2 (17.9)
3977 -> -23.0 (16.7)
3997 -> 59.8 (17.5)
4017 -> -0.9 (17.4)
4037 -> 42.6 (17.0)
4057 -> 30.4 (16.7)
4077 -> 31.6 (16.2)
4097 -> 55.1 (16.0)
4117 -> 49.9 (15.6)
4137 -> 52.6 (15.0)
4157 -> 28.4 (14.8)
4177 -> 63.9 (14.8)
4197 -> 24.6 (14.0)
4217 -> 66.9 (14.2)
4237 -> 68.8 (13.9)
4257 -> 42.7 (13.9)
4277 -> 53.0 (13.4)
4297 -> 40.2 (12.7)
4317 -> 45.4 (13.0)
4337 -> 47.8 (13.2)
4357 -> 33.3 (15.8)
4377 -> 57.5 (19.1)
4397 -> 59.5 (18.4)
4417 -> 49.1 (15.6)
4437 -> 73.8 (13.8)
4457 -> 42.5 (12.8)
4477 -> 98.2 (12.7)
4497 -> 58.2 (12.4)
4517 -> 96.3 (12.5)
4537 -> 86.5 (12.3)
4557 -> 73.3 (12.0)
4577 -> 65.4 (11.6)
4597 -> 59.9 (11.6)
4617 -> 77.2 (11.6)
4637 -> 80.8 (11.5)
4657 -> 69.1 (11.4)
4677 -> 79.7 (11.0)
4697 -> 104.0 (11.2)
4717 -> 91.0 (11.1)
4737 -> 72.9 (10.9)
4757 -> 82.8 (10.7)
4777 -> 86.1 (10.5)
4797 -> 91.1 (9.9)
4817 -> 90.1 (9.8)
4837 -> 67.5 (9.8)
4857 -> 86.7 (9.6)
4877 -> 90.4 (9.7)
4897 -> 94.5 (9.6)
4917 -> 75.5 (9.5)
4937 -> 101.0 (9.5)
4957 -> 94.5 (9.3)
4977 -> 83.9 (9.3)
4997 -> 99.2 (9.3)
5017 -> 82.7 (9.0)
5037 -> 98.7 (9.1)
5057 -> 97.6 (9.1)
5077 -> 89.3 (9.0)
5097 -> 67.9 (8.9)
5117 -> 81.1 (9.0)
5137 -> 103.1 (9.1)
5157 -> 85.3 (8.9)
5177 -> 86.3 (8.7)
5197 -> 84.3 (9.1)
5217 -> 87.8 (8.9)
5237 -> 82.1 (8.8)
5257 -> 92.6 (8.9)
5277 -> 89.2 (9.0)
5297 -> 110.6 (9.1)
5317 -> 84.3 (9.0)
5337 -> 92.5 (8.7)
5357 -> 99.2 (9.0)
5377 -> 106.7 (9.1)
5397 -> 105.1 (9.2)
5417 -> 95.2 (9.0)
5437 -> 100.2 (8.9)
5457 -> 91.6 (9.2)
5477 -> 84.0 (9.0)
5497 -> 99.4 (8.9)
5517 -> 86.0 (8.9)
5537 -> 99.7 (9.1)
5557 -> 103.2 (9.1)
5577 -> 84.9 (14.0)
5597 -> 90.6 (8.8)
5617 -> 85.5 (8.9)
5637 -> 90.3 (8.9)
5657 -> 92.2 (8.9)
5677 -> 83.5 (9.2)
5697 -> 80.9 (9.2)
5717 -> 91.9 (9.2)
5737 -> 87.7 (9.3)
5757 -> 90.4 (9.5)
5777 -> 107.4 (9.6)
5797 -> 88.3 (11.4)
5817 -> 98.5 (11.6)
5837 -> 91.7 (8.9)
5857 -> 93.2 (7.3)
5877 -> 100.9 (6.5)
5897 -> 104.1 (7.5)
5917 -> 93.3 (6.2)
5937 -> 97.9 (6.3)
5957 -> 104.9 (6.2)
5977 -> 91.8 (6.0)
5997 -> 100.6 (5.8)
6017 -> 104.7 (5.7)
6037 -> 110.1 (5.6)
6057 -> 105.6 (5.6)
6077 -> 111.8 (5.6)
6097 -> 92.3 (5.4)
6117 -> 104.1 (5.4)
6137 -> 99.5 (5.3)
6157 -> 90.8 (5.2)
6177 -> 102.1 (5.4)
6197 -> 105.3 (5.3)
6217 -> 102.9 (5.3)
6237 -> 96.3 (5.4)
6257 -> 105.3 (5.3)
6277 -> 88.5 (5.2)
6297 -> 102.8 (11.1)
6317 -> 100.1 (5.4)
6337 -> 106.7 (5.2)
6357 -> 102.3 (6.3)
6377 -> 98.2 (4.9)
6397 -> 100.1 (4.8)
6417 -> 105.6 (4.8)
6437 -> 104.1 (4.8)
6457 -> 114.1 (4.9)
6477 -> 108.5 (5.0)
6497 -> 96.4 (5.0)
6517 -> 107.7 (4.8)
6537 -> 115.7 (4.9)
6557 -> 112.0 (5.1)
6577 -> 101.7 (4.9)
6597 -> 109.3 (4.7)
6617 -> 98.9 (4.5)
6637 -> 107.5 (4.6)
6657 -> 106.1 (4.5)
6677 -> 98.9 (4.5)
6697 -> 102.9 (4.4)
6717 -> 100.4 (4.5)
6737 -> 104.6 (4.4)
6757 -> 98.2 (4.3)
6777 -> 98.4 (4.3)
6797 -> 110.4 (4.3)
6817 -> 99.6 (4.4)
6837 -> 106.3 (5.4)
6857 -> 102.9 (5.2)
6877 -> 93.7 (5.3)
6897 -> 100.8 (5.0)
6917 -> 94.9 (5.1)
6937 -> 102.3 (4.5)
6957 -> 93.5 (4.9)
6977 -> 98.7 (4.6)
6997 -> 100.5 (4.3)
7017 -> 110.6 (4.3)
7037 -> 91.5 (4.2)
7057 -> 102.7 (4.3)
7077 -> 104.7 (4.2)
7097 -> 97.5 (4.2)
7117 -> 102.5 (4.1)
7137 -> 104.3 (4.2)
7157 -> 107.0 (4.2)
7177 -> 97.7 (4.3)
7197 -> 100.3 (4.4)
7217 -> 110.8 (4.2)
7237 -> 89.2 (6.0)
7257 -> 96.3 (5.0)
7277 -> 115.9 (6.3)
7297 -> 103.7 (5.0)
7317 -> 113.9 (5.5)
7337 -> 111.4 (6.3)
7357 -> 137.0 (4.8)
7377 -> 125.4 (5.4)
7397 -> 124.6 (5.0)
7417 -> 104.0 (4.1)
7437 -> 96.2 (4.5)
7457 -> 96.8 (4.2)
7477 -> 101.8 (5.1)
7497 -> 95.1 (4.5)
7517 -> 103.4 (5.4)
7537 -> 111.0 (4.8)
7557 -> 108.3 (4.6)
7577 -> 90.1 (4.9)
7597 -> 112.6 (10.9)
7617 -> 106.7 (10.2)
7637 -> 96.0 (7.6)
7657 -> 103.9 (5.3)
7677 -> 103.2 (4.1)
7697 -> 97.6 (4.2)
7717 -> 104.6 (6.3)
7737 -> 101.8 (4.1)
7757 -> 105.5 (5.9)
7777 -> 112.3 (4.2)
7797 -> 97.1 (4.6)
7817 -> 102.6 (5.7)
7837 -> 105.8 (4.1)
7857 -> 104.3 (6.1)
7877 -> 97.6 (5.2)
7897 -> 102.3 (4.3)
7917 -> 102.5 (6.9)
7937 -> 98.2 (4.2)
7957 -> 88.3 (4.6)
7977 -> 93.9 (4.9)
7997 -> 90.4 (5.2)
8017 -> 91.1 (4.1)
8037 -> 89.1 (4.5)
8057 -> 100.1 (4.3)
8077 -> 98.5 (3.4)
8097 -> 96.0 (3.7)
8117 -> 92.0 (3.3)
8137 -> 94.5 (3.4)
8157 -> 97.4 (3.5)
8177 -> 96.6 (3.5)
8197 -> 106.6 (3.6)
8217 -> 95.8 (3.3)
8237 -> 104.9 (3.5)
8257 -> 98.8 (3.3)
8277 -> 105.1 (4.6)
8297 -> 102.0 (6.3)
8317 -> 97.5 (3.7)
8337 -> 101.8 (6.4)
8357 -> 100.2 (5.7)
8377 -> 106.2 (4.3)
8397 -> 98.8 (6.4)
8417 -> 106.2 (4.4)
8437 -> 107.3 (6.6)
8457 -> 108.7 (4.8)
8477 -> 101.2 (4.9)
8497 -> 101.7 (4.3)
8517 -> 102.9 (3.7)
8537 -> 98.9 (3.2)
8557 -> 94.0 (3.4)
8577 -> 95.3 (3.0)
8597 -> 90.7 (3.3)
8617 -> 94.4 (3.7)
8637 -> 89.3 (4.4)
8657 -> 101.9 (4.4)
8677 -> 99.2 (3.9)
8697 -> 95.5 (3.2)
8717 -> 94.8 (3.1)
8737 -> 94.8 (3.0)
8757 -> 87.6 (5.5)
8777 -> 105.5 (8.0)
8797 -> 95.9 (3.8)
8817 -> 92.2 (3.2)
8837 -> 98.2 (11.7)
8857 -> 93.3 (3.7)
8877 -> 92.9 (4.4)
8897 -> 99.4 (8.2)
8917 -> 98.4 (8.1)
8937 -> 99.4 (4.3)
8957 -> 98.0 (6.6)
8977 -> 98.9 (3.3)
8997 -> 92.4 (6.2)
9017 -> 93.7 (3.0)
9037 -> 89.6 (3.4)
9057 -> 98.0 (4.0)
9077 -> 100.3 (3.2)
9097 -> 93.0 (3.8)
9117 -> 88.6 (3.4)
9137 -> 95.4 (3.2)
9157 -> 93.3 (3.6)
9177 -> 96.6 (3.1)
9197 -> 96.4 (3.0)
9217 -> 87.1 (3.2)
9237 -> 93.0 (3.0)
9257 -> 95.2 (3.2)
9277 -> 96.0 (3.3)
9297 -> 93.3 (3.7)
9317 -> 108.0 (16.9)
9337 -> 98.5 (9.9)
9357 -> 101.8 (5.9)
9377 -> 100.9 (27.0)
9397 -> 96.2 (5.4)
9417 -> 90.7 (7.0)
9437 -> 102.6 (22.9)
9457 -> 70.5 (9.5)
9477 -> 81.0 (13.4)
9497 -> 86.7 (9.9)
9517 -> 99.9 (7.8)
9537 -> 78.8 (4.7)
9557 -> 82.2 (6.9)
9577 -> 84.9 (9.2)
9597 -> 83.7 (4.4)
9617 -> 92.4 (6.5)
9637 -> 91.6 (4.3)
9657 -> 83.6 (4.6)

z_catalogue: 0.12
